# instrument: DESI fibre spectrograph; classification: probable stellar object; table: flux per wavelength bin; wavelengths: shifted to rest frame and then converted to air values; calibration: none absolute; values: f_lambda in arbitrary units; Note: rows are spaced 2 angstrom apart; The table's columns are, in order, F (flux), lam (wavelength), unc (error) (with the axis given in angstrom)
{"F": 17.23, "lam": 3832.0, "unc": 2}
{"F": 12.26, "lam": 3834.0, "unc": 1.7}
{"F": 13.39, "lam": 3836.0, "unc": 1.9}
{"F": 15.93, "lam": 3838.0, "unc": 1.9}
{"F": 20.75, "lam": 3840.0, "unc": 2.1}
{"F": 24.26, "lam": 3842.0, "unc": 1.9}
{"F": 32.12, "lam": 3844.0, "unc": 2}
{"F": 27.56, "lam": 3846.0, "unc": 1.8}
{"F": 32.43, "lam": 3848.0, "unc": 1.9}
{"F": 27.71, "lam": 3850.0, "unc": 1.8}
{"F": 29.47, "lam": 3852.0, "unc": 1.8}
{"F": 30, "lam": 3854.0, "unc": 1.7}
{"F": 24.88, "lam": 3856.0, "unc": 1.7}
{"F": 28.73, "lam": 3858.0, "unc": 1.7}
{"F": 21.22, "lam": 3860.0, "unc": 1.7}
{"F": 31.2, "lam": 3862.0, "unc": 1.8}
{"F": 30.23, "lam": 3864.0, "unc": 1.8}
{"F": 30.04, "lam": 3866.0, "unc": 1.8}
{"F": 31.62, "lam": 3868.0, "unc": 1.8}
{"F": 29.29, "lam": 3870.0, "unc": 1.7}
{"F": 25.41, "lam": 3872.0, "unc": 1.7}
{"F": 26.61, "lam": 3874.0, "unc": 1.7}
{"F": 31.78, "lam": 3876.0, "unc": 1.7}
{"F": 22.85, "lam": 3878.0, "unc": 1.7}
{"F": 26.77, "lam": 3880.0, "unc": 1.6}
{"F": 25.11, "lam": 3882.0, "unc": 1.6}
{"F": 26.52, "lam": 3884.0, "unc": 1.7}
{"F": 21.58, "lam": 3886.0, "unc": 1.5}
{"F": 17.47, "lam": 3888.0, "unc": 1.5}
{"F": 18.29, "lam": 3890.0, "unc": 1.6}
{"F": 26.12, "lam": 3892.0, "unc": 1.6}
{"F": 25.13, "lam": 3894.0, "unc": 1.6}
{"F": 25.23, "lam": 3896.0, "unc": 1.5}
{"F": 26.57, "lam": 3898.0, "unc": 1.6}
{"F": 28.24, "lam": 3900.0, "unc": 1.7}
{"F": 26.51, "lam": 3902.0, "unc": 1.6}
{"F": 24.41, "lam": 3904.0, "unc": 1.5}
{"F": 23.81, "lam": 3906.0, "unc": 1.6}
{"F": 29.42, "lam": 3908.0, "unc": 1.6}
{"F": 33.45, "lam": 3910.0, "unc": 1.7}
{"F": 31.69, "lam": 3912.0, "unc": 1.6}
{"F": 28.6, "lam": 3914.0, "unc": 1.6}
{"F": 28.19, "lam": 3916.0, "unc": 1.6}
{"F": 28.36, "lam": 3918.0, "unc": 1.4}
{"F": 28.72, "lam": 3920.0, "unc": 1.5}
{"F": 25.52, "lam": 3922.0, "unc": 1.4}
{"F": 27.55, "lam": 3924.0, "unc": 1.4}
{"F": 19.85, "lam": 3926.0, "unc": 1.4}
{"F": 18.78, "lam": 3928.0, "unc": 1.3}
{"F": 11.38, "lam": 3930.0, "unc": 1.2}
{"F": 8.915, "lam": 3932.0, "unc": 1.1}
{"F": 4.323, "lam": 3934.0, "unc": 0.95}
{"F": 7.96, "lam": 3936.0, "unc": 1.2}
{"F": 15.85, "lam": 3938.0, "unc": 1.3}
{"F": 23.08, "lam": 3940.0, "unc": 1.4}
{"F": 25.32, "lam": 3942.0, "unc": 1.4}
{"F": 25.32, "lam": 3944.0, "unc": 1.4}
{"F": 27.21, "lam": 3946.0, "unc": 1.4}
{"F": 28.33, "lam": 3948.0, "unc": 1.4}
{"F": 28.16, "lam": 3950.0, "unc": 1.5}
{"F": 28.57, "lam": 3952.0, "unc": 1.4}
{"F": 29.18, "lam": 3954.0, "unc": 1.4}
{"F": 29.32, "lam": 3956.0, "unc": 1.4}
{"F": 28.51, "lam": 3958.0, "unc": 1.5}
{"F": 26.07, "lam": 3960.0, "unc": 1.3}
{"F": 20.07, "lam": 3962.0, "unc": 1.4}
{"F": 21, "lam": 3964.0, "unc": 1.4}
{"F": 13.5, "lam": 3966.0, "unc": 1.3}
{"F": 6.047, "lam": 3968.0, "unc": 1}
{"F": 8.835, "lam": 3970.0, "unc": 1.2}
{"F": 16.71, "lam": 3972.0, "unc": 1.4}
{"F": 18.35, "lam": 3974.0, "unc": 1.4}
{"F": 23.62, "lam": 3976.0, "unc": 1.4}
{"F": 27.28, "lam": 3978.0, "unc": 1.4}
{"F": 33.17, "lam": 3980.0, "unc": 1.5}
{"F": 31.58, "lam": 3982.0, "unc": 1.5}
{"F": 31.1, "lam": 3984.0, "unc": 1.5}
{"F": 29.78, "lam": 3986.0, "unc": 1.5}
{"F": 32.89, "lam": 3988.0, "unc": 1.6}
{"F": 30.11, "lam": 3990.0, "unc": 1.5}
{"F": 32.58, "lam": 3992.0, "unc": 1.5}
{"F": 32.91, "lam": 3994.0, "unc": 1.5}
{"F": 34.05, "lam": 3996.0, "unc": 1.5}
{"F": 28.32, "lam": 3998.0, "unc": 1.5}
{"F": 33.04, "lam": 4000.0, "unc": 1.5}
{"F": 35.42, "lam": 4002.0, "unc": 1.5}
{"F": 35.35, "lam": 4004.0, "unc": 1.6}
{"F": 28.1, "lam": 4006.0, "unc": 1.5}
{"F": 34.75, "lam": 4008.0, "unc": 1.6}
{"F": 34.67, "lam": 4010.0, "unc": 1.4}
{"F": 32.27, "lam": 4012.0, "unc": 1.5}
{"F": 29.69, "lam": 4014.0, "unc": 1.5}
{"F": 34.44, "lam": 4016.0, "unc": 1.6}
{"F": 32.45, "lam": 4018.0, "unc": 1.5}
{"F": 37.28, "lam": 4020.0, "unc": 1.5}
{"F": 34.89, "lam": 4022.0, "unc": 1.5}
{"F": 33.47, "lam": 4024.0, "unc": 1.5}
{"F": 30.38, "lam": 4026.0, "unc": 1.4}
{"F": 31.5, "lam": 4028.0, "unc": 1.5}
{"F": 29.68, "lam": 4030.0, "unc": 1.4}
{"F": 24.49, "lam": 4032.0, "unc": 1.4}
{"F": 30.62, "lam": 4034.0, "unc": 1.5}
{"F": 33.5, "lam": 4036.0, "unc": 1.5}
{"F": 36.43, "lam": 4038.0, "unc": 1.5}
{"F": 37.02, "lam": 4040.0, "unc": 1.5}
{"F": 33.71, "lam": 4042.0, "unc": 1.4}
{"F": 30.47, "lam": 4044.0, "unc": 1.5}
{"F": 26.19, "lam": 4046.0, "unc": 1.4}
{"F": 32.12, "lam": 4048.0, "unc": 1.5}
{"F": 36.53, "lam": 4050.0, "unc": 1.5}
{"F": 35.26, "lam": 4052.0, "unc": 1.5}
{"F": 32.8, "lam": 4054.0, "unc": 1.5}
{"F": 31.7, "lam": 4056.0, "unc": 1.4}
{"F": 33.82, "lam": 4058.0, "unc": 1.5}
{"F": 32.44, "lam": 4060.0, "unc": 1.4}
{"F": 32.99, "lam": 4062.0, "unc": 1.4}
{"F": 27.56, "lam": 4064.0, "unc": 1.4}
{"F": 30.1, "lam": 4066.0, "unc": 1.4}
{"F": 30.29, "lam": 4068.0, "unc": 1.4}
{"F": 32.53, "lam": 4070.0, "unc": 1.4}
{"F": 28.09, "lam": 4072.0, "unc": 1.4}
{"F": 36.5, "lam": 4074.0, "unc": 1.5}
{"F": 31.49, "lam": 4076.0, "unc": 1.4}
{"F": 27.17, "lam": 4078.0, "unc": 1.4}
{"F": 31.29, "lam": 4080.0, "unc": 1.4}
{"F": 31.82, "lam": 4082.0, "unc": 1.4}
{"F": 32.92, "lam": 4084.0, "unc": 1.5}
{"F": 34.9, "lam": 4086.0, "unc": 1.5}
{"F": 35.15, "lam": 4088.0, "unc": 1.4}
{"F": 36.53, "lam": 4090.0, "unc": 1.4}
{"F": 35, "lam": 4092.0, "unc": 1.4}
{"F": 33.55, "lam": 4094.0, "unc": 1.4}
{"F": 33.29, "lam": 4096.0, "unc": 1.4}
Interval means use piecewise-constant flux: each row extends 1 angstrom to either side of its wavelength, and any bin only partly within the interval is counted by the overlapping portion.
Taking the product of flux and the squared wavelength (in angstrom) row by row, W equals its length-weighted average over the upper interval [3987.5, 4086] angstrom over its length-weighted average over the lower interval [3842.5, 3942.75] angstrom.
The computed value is 1.4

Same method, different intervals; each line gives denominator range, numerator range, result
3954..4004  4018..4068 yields 1.27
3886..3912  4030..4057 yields 1.36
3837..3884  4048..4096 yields 1.33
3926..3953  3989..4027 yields 1.74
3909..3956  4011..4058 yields 1.46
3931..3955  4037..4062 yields 1.66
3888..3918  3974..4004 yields 1.21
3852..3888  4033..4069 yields 1.31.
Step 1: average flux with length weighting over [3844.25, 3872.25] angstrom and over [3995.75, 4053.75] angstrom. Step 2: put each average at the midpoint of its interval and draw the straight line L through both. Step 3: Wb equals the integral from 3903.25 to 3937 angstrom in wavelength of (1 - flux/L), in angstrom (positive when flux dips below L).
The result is 8.6 angstrom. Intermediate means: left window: 28.7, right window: 32.6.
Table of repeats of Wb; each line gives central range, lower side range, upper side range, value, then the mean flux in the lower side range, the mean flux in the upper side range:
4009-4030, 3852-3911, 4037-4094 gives -1.2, 26.5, 32.6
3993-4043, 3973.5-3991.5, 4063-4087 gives -4.8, 29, 31.2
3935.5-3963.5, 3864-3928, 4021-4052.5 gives 3.8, 26.4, 32.2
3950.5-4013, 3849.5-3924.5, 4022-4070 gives 5.6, 26.9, 31.9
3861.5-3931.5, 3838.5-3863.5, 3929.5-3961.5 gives -3.4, 27.3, 21.9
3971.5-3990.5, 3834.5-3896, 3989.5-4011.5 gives 2.4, 25.7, 32.7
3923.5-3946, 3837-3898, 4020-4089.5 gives 8.8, 26.2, 32.2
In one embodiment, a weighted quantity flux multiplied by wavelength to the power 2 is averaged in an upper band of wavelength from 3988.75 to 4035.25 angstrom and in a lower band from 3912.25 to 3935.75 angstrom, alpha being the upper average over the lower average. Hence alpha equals 1.62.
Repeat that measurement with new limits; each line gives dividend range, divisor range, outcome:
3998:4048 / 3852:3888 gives 1.29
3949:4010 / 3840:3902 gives 1.07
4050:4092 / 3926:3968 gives 1.67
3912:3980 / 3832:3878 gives 0.88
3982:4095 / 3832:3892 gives 1.40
